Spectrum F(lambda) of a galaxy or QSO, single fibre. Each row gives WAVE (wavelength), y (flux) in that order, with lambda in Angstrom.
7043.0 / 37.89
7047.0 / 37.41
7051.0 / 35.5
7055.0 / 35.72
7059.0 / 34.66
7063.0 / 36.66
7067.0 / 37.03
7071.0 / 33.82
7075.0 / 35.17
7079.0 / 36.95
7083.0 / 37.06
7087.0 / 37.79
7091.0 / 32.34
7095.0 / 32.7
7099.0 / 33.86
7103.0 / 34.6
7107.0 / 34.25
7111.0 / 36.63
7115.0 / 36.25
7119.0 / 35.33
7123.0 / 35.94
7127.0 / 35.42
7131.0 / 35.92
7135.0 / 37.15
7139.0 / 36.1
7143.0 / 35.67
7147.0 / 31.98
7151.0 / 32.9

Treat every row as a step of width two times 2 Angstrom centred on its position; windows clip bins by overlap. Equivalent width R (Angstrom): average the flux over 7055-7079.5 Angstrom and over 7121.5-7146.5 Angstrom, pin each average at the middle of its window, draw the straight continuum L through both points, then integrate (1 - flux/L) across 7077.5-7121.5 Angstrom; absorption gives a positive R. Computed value 0.6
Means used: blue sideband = 35.6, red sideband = 35.8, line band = 35.2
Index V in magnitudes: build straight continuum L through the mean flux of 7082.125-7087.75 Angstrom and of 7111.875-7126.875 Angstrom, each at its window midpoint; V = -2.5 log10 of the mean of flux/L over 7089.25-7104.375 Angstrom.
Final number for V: 0.11 mag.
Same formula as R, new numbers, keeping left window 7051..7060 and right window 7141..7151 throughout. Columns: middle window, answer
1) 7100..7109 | 0.01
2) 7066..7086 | -0.63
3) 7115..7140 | -1.48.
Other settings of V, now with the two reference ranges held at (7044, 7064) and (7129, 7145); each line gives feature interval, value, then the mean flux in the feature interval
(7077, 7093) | 0.00 mag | 36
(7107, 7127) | 0.01 mag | 35.8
